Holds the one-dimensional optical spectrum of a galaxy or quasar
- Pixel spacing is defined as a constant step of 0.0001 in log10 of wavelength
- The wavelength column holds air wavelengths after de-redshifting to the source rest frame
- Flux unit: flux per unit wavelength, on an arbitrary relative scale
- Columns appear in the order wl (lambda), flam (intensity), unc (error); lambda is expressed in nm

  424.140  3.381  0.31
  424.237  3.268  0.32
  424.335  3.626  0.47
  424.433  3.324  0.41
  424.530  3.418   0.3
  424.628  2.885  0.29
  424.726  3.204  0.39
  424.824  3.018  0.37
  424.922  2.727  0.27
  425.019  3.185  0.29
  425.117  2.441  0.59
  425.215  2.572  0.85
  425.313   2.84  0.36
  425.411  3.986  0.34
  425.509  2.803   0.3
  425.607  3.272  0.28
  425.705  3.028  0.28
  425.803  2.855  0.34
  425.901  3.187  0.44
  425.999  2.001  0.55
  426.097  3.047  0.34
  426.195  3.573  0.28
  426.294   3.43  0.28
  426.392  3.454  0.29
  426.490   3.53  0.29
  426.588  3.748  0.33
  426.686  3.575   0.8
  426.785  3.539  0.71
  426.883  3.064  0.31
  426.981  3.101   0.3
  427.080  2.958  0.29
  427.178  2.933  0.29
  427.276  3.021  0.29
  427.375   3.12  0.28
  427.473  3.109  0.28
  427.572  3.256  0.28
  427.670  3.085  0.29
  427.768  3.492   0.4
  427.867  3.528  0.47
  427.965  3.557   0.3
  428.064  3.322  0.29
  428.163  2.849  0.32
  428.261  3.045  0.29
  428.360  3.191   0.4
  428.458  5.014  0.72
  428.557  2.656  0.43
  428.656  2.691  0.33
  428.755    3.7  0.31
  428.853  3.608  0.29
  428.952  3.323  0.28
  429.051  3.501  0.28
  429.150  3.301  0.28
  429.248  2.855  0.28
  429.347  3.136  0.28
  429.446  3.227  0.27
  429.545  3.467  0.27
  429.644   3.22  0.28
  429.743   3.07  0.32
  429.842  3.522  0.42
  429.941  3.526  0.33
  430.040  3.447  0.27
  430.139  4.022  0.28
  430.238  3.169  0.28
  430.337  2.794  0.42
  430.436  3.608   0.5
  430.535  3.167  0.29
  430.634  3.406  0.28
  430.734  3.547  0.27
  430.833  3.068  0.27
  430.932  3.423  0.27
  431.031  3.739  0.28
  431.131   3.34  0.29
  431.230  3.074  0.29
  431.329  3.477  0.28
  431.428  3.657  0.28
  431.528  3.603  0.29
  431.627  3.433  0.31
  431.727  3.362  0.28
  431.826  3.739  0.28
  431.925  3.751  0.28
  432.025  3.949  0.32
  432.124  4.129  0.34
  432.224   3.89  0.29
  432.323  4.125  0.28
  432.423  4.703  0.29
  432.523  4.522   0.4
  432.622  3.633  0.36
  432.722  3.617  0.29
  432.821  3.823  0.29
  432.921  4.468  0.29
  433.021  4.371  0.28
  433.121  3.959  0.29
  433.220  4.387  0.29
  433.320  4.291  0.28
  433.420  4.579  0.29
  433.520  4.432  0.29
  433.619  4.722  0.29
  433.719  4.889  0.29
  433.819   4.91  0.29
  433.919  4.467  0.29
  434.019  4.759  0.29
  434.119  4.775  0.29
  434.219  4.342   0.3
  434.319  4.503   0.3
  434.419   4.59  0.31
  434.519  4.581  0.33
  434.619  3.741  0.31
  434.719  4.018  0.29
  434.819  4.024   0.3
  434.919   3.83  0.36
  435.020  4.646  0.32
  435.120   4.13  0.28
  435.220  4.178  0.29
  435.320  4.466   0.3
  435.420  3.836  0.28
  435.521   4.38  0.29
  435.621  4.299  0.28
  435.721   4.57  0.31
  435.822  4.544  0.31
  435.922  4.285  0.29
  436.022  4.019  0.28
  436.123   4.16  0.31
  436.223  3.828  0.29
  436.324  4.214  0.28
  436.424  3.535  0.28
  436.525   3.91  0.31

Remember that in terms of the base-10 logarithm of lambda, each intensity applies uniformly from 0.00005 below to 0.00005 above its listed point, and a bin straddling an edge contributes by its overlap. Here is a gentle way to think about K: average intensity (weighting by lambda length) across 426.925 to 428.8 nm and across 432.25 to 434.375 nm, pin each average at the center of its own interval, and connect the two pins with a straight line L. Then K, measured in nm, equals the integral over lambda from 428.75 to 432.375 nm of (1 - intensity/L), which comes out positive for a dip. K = 0.32 nm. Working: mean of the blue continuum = 3.24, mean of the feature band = 3.47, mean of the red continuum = 4.39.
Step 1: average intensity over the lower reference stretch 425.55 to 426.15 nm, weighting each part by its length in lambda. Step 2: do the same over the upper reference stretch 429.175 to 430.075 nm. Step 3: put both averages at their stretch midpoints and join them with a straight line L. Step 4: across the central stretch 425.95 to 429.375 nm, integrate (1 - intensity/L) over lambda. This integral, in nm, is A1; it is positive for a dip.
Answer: -0.21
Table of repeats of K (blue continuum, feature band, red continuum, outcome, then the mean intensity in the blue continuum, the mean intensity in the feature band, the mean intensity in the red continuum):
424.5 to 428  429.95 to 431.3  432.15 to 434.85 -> 0.17 nm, 3.15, 3.38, 4.34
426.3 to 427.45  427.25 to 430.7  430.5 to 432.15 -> 0.07 nm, 3.28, 3.32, 3.52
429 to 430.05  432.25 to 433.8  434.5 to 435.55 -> -0.19 nm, 3.29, 4.31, 4.15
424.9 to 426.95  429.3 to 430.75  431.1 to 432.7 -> 0.09 nm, 3.14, 3.35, 3.78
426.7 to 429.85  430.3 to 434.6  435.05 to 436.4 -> -0.21 nm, 3.26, 3.99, 4.22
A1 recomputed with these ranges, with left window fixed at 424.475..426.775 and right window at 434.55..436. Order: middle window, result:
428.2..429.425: 0.055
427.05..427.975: 0.040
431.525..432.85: -0.007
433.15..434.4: -0.165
